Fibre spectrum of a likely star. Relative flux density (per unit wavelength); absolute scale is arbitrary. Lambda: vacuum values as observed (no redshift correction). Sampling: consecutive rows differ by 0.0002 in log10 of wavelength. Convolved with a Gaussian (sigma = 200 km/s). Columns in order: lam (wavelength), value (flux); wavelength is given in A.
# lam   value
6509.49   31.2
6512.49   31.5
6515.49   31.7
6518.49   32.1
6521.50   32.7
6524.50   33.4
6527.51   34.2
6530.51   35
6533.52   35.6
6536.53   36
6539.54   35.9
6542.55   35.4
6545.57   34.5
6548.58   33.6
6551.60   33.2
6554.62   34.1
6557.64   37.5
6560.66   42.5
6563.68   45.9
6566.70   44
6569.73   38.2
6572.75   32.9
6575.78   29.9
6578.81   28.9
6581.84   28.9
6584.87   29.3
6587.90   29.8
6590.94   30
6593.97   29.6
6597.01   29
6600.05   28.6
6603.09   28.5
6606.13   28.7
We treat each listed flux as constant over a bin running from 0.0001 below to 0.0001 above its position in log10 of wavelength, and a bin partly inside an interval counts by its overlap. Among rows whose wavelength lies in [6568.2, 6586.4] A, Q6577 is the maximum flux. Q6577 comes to 38.2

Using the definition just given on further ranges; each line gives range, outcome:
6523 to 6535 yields 35.6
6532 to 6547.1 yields 36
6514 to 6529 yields 34.2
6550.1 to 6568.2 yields 45.9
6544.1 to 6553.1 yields 34.5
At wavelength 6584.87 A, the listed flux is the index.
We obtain 29.3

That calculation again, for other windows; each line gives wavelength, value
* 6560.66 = 42.5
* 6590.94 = 30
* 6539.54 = 35.9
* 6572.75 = 32.9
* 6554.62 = 34.1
